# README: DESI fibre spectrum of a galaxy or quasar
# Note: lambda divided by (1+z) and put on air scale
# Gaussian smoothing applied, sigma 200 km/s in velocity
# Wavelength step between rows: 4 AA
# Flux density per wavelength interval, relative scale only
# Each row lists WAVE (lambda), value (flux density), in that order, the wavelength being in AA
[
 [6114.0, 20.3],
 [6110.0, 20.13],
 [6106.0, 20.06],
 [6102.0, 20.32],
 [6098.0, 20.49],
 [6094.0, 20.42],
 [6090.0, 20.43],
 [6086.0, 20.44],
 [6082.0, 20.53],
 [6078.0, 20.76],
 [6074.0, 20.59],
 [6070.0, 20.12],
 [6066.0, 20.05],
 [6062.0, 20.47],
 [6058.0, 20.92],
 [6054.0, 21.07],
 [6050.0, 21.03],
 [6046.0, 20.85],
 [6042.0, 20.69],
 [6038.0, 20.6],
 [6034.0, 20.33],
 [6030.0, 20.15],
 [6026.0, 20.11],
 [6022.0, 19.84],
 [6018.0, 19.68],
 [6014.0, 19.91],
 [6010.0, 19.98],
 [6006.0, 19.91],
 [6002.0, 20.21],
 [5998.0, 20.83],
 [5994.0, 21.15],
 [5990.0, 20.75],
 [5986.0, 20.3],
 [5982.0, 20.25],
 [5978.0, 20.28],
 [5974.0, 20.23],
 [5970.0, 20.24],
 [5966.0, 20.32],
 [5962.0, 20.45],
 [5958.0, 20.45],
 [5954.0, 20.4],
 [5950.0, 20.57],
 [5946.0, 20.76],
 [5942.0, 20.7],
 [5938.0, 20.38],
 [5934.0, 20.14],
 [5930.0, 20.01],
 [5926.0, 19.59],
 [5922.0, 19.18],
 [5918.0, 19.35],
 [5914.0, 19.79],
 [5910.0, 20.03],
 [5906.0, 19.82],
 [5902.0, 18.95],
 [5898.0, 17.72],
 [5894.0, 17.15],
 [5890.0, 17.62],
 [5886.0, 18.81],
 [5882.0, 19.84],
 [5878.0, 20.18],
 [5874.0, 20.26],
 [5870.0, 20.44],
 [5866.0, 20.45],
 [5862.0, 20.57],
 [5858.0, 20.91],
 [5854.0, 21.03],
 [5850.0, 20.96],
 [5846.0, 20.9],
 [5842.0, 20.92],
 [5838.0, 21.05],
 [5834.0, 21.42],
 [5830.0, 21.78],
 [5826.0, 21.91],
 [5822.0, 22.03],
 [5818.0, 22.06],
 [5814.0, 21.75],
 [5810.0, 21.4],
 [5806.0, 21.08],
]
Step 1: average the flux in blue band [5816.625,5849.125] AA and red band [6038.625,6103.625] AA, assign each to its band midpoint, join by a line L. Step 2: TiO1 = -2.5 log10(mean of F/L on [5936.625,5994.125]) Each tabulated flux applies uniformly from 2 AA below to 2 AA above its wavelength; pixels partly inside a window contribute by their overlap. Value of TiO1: 0.03 mag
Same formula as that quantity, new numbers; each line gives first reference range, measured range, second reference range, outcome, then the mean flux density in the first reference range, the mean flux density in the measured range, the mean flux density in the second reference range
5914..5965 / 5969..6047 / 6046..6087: 0.005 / 20.2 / 20.3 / 20.6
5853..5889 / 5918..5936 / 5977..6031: 0.028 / 20.2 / 19.7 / 20.2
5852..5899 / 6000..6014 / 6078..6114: 0.003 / 19.6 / 20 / 20.4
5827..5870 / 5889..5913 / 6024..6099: 0.123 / 21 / 18.6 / 20.5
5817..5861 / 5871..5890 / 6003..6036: 0.077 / 21.3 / 19.6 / 20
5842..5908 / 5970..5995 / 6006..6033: -0.029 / 19.8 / 20.4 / 20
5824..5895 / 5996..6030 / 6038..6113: 0.022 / 20.4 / 20.1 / 20.5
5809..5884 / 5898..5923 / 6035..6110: 0.081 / 21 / 19.4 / 20.5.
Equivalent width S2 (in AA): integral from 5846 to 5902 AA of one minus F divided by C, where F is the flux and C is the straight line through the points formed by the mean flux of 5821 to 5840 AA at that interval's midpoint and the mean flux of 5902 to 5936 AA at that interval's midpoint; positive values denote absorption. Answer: 2.7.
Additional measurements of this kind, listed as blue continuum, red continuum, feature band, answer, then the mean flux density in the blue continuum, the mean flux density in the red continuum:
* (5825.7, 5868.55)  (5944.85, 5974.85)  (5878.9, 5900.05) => 2.52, 21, 20.4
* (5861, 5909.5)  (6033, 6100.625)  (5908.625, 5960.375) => -1.18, 19.3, 20.6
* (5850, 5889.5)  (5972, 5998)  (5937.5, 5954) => -0.15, 20.2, 20.5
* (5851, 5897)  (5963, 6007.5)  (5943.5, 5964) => -0.31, 19.7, 20.4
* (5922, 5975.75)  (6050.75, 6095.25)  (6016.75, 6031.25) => 0.35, 20.3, 20.5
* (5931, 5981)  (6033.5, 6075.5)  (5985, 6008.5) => -0.04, 20.4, 20.6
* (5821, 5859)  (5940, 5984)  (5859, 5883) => 0.83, 21.3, 20.4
